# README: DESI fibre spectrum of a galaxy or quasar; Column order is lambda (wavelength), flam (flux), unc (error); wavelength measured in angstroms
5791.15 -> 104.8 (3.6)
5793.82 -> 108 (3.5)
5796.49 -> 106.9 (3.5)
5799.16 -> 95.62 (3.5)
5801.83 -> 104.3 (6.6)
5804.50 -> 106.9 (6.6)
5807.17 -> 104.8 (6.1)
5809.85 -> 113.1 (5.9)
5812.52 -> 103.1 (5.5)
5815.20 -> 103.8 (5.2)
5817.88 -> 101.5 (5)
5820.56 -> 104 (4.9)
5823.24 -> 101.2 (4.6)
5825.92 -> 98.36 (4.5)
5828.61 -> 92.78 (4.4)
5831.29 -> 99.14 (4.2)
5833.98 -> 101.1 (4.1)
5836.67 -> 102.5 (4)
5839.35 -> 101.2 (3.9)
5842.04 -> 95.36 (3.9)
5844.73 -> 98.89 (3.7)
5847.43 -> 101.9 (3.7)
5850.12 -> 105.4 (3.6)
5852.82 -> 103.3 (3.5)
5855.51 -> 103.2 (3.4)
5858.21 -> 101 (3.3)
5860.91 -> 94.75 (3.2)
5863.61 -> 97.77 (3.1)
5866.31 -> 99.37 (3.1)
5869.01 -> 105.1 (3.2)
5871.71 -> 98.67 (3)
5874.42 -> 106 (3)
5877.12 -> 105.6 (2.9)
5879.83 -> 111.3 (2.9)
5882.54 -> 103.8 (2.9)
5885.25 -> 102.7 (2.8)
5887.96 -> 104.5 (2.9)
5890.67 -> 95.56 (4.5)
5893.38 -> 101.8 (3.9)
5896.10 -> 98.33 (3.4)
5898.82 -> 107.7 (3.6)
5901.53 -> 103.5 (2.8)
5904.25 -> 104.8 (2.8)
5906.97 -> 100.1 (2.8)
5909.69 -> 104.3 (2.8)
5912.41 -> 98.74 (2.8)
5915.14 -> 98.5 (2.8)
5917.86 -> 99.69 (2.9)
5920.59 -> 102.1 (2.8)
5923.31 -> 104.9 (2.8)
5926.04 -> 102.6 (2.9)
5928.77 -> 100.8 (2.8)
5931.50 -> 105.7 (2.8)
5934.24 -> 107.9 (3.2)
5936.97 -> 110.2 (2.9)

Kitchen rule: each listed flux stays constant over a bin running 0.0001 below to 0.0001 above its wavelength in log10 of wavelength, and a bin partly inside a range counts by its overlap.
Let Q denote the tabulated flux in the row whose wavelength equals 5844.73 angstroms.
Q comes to 98.89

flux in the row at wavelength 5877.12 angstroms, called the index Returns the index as 105.6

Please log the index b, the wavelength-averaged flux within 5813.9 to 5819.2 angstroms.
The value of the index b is 103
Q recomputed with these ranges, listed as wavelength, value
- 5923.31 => 104.9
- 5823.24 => 101.2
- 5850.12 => 105.4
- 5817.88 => 101.5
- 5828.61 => 92.78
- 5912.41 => 98.74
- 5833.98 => 101.1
